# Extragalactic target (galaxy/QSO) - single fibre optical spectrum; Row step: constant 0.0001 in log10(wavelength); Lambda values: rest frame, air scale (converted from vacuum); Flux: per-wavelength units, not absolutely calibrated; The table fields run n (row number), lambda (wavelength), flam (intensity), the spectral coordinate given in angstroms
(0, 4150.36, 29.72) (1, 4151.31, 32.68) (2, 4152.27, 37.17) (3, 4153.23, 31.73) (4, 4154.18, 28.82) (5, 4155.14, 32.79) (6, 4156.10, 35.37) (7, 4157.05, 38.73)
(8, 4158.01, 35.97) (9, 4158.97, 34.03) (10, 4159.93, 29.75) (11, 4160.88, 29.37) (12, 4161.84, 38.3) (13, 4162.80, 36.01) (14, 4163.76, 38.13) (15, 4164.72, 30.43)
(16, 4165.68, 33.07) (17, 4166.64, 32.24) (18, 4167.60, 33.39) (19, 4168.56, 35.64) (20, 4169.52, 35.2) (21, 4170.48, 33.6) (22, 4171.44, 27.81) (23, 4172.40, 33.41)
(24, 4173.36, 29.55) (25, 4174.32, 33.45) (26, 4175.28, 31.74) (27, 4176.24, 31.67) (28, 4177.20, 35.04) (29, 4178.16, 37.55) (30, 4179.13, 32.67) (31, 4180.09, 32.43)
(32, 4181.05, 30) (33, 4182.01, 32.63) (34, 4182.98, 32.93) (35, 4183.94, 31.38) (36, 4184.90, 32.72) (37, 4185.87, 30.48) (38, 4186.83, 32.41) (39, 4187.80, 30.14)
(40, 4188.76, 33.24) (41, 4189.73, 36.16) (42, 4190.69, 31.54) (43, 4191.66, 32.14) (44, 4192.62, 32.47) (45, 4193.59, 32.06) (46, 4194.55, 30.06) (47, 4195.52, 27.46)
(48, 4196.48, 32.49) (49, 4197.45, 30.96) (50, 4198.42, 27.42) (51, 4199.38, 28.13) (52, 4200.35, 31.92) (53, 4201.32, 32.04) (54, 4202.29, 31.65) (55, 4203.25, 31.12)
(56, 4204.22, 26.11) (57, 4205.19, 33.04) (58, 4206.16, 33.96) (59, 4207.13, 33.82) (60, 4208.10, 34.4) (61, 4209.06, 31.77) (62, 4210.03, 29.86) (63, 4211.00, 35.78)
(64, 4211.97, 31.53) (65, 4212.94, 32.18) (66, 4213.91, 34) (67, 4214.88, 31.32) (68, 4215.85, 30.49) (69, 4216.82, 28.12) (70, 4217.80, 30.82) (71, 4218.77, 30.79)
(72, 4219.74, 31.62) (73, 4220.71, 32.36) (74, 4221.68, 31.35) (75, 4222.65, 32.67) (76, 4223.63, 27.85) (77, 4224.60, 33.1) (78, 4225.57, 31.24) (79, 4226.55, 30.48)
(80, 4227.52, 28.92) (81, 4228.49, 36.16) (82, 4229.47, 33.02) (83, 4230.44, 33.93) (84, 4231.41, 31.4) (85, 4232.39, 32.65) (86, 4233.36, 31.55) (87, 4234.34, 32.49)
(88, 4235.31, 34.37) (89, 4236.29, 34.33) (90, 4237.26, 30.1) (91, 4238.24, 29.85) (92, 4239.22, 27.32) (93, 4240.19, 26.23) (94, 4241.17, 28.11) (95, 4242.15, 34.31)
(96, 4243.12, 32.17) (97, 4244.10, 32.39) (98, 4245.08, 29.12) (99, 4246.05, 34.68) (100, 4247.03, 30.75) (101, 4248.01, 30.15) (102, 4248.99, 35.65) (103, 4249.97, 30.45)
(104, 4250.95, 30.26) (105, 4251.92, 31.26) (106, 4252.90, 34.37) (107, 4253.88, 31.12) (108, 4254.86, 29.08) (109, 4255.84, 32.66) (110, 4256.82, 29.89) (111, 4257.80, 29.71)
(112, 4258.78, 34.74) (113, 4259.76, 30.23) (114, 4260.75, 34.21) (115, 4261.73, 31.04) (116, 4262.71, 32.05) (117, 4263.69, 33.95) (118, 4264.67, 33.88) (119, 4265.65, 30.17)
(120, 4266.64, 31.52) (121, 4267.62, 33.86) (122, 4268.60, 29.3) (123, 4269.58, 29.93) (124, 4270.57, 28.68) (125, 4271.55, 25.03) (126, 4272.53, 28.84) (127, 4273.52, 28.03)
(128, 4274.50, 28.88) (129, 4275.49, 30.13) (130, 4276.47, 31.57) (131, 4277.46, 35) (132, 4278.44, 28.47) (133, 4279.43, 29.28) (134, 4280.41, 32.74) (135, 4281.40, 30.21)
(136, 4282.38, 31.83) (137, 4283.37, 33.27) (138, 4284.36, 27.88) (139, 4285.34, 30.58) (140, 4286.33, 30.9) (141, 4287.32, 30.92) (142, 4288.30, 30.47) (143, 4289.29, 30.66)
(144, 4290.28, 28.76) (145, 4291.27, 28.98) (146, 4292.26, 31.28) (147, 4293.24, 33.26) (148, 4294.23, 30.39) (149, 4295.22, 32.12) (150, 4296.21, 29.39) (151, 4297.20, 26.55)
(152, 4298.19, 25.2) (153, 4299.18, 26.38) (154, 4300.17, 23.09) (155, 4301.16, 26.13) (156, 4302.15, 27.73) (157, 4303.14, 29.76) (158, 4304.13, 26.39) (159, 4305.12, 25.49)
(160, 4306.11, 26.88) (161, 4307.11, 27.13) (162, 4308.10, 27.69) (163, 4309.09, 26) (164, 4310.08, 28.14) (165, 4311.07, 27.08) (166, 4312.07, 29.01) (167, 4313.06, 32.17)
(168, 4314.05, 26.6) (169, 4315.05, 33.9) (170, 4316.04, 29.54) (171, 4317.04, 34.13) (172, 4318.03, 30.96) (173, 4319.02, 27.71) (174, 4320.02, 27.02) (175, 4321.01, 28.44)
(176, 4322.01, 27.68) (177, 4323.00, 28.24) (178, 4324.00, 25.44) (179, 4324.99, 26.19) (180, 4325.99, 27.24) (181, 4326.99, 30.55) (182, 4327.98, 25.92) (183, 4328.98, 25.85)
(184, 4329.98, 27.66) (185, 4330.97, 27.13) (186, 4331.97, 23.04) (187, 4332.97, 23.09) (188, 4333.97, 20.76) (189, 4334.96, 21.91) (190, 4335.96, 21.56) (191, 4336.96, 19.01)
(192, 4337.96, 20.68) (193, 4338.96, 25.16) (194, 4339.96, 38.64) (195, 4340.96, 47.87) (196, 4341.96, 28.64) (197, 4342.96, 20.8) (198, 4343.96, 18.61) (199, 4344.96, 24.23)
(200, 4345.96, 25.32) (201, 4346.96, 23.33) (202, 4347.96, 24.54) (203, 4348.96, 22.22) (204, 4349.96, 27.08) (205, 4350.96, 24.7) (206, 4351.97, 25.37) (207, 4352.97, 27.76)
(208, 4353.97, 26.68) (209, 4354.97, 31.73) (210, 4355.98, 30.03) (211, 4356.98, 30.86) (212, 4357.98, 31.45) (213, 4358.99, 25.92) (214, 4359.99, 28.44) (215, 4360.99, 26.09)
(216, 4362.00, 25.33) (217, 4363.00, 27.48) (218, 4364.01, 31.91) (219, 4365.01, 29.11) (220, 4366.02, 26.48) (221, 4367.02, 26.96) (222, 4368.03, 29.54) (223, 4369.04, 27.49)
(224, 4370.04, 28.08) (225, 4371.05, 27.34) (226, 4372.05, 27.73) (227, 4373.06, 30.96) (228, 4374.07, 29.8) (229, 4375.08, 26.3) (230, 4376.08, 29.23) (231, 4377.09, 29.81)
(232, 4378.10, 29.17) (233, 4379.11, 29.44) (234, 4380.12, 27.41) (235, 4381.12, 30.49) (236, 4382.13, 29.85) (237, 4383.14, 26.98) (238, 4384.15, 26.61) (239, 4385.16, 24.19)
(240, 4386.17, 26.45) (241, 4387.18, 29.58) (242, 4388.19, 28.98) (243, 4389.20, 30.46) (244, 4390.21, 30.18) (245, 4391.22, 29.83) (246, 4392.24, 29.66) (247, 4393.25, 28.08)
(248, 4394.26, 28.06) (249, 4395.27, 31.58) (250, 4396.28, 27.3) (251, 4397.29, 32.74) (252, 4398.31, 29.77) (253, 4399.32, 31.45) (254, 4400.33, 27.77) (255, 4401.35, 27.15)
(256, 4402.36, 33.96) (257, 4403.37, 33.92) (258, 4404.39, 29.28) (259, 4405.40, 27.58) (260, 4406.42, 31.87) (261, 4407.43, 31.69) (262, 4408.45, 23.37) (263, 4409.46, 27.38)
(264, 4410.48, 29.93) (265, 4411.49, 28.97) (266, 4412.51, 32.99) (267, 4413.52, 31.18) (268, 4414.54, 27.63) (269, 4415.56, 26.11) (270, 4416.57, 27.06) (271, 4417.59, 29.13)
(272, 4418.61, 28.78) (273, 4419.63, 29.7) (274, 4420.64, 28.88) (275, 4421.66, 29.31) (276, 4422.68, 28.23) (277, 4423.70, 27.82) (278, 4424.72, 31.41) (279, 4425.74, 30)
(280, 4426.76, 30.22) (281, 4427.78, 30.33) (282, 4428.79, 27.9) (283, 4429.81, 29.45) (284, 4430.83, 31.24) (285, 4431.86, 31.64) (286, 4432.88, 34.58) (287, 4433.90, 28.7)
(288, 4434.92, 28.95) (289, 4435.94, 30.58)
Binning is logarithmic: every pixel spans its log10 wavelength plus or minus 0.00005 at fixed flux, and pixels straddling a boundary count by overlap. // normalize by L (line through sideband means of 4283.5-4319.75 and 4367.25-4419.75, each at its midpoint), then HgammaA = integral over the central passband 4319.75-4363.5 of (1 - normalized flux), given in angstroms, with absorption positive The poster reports 3.7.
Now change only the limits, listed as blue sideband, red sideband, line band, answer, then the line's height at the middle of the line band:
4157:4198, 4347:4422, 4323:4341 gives 2.2 angstroms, 29.6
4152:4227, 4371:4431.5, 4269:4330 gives 3.5 angstroms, 30.7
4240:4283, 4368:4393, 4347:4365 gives 1.0 angstroms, 29.1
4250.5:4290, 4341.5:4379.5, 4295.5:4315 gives 1.4 angstroms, 29.5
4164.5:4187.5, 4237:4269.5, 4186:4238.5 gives 0.5 angstroms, 32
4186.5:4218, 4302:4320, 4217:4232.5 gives -0.4 angstroms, 30.9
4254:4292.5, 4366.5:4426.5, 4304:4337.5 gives 3.5 angstroms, 30.1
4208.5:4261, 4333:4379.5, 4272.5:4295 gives -0.6 angstroms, 29.8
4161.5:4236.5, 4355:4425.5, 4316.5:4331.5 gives 1.0 angstroms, 30.1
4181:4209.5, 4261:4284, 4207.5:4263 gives -0.8 angstroms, 31.2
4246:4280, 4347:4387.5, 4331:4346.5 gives 1.8 angstroms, 28.7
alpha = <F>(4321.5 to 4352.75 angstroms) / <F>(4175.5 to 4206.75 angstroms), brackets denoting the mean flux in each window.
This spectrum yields 0.81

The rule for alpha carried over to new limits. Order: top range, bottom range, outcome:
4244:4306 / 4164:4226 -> 0.95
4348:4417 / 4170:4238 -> 0.90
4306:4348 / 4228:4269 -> 0.85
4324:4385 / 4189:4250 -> 0.86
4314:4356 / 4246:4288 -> 0.86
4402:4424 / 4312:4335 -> 1.06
